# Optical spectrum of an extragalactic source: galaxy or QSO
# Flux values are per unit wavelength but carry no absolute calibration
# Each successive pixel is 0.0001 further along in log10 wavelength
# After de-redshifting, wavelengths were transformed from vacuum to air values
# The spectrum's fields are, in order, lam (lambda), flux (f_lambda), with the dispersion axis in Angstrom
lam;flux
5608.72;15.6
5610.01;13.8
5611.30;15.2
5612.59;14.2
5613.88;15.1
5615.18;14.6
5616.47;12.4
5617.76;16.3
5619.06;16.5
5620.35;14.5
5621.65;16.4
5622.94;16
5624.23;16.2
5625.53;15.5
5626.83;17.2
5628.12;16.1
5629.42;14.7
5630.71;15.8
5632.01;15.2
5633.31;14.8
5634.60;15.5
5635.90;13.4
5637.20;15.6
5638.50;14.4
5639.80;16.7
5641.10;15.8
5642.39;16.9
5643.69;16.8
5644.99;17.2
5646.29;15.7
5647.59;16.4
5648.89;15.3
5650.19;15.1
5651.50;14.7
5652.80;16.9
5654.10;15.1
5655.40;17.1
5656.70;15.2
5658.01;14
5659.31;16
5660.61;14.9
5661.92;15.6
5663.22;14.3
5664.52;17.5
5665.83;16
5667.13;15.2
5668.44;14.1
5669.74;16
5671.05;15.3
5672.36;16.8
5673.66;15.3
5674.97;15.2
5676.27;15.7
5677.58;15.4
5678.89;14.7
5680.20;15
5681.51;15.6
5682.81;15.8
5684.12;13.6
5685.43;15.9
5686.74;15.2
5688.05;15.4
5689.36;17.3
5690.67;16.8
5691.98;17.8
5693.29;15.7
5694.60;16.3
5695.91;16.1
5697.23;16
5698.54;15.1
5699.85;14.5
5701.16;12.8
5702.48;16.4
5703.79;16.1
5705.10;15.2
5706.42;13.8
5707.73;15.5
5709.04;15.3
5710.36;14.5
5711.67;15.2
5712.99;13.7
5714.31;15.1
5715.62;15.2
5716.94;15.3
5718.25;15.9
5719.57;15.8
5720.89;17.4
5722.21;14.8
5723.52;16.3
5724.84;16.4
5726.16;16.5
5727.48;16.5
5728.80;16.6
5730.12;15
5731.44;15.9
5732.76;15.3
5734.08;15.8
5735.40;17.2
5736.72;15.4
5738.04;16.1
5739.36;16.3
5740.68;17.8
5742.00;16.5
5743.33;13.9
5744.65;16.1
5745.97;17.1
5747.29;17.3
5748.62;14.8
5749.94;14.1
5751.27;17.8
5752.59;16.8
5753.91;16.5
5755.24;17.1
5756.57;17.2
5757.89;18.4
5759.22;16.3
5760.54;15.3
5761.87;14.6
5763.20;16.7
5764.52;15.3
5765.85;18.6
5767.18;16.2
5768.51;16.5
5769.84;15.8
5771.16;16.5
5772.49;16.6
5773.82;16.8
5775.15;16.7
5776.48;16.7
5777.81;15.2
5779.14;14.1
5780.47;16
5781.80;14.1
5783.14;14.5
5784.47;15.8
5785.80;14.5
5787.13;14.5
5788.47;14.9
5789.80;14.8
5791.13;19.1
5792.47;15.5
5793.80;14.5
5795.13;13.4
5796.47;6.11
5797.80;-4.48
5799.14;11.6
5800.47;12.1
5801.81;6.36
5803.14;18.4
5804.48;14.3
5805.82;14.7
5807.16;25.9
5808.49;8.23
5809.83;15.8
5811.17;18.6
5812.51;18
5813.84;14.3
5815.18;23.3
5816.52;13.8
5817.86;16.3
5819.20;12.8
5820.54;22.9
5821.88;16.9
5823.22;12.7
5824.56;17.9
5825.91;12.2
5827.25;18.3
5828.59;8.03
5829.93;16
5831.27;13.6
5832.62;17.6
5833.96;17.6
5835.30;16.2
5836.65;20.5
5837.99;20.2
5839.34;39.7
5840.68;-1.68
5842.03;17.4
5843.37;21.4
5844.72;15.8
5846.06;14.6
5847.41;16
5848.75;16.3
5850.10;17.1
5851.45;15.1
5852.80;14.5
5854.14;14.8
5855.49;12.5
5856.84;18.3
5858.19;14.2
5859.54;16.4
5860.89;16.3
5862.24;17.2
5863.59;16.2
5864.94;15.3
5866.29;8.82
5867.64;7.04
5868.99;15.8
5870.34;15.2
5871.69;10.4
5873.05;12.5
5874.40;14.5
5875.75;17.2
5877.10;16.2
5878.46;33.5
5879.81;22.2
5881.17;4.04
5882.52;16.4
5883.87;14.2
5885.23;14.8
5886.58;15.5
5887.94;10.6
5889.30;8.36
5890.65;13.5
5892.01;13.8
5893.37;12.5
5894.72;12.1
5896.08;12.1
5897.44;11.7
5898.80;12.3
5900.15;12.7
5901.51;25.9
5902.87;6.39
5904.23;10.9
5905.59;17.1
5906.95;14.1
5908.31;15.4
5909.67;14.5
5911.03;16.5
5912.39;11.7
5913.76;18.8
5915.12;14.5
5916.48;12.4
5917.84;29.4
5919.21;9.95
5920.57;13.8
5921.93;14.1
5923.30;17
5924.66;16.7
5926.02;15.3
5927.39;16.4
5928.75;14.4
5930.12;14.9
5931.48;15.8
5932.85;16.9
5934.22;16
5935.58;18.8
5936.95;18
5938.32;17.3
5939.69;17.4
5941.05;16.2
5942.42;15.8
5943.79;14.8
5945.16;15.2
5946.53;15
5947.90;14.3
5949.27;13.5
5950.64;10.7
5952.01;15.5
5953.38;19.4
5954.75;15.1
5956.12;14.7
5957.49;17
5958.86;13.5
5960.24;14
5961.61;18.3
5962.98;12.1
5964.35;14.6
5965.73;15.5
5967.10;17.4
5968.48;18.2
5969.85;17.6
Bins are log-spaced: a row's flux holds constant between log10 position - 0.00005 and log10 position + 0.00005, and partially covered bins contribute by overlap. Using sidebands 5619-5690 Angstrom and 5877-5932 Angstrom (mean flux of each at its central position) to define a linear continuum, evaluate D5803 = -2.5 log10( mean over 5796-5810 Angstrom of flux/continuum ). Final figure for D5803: 0.29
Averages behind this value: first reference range 15.6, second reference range 14.9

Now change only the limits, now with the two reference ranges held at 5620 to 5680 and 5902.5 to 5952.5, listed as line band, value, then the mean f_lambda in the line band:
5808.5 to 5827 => -0.06 mag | 16.3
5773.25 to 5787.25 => 0.01 mag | 15.4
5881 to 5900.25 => 0.22 mag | 12.5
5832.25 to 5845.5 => -0.20 mag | 18.5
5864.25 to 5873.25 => 0.26 mag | 12.1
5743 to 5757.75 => -0.06 mag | 16.4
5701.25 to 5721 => 0.02 mag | 15.2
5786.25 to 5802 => 0.30 mag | 11.7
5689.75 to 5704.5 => -0.02 mag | 15.8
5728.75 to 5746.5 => -0.04 mag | 16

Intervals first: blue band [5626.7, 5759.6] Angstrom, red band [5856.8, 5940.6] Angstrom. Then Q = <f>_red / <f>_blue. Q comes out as 0.95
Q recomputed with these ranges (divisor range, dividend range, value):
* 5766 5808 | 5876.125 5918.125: 1.03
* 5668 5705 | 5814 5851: 1.08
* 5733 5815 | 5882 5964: 0.97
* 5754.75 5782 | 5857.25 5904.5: 0.88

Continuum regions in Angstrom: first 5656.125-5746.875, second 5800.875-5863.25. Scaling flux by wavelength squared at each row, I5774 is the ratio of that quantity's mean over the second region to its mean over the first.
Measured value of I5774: 1.09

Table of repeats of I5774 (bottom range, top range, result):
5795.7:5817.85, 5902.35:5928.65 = 1.14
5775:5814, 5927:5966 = 1.16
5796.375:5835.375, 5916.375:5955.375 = 1.13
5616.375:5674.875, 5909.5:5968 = 1.11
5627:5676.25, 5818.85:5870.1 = 1.09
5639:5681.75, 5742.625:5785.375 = 1.06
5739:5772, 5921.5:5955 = 1.03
